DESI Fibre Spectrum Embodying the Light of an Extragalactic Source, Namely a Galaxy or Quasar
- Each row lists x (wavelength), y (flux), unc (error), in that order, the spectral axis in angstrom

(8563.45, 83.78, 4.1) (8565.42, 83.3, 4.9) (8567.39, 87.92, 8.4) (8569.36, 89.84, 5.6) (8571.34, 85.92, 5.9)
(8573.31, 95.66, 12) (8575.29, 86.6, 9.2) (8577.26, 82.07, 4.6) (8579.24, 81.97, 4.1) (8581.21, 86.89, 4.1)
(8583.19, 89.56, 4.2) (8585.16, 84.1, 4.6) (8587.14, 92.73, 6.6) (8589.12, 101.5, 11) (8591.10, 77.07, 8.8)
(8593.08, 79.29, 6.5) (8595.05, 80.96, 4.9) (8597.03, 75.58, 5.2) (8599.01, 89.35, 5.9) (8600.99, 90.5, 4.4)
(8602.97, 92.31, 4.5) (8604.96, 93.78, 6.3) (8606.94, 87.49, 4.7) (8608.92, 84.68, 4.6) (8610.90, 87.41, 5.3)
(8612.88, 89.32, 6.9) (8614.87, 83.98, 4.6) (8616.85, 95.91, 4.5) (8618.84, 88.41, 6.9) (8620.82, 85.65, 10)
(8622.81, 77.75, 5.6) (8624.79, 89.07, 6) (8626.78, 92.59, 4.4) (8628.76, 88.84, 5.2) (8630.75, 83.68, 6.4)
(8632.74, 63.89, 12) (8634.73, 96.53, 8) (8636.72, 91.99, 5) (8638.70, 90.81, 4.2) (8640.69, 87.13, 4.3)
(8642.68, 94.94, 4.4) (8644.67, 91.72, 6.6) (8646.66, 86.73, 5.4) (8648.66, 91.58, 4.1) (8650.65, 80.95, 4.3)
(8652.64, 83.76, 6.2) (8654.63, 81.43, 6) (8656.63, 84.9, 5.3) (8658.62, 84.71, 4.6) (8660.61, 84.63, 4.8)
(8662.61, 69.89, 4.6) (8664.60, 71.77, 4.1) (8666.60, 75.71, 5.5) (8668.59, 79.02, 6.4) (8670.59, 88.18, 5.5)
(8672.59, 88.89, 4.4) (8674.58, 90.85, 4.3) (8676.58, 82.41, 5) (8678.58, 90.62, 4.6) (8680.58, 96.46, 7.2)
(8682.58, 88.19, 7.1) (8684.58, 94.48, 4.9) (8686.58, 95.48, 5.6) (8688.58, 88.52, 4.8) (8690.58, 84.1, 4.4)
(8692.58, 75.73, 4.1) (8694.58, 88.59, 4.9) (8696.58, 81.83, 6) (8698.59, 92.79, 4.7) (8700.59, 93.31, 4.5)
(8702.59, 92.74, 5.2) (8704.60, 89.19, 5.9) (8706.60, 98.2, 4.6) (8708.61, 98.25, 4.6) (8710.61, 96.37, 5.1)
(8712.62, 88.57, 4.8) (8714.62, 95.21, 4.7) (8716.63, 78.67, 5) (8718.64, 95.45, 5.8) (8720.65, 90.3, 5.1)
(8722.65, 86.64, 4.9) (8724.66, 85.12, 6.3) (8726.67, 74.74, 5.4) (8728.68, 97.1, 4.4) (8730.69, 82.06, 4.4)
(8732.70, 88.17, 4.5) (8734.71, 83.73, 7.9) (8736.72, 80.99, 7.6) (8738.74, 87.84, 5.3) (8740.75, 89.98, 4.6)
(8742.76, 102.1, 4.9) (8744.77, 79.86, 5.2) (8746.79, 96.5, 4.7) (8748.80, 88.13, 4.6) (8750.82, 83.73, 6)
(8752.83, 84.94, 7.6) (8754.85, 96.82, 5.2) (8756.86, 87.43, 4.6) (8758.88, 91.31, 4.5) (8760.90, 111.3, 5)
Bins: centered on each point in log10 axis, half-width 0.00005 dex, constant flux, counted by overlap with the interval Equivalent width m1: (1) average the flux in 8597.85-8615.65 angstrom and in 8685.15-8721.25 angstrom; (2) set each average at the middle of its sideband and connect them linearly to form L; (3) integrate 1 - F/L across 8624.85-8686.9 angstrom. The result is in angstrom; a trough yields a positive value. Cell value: 2.3 angstrom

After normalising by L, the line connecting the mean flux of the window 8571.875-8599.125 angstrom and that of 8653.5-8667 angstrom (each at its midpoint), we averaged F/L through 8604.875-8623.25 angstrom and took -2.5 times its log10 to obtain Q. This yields -0.05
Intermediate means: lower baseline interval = 85.9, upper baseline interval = 79.2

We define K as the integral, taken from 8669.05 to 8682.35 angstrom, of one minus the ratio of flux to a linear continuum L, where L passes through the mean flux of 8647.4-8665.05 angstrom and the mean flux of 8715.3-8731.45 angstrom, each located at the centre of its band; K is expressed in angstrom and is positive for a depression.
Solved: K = -0.93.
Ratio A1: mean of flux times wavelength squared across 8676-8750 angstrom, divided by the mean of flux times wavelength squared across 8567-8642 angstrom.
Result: 1.05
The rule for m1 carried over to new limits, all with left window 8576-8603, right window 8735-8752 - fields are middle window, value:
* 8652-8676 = 1.41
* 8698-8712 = -1.04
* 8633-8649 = -0.64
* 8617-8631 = -0.15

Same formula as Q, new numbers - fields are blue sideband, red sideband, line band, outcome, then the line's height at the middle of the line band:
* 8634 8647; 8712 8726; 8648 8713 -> 0.035 mag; 89.9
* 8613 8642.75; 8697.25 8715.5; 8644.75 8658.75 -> 0.048 mag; 89.2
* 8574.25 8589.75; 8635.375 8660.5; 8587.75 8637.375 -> 0.013 mag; 87.7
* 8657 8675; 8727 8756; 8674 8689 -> -0.101 mag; 82.8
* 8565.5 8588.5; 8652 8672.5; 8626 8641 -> -0.049 mag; 83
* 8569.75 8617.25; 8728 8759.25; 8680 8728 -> -0.015 mag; 88.3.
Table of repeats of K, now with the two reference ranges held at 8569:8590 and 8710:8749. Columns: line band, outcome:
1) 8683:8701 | 0.1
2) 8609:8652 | 0.5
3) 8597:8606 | -0.1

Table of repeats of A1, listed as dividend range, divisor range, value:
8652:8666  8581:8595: 0.93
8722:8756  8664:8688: 1.02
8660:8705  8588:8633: 1.01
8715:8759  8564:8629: 1.04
